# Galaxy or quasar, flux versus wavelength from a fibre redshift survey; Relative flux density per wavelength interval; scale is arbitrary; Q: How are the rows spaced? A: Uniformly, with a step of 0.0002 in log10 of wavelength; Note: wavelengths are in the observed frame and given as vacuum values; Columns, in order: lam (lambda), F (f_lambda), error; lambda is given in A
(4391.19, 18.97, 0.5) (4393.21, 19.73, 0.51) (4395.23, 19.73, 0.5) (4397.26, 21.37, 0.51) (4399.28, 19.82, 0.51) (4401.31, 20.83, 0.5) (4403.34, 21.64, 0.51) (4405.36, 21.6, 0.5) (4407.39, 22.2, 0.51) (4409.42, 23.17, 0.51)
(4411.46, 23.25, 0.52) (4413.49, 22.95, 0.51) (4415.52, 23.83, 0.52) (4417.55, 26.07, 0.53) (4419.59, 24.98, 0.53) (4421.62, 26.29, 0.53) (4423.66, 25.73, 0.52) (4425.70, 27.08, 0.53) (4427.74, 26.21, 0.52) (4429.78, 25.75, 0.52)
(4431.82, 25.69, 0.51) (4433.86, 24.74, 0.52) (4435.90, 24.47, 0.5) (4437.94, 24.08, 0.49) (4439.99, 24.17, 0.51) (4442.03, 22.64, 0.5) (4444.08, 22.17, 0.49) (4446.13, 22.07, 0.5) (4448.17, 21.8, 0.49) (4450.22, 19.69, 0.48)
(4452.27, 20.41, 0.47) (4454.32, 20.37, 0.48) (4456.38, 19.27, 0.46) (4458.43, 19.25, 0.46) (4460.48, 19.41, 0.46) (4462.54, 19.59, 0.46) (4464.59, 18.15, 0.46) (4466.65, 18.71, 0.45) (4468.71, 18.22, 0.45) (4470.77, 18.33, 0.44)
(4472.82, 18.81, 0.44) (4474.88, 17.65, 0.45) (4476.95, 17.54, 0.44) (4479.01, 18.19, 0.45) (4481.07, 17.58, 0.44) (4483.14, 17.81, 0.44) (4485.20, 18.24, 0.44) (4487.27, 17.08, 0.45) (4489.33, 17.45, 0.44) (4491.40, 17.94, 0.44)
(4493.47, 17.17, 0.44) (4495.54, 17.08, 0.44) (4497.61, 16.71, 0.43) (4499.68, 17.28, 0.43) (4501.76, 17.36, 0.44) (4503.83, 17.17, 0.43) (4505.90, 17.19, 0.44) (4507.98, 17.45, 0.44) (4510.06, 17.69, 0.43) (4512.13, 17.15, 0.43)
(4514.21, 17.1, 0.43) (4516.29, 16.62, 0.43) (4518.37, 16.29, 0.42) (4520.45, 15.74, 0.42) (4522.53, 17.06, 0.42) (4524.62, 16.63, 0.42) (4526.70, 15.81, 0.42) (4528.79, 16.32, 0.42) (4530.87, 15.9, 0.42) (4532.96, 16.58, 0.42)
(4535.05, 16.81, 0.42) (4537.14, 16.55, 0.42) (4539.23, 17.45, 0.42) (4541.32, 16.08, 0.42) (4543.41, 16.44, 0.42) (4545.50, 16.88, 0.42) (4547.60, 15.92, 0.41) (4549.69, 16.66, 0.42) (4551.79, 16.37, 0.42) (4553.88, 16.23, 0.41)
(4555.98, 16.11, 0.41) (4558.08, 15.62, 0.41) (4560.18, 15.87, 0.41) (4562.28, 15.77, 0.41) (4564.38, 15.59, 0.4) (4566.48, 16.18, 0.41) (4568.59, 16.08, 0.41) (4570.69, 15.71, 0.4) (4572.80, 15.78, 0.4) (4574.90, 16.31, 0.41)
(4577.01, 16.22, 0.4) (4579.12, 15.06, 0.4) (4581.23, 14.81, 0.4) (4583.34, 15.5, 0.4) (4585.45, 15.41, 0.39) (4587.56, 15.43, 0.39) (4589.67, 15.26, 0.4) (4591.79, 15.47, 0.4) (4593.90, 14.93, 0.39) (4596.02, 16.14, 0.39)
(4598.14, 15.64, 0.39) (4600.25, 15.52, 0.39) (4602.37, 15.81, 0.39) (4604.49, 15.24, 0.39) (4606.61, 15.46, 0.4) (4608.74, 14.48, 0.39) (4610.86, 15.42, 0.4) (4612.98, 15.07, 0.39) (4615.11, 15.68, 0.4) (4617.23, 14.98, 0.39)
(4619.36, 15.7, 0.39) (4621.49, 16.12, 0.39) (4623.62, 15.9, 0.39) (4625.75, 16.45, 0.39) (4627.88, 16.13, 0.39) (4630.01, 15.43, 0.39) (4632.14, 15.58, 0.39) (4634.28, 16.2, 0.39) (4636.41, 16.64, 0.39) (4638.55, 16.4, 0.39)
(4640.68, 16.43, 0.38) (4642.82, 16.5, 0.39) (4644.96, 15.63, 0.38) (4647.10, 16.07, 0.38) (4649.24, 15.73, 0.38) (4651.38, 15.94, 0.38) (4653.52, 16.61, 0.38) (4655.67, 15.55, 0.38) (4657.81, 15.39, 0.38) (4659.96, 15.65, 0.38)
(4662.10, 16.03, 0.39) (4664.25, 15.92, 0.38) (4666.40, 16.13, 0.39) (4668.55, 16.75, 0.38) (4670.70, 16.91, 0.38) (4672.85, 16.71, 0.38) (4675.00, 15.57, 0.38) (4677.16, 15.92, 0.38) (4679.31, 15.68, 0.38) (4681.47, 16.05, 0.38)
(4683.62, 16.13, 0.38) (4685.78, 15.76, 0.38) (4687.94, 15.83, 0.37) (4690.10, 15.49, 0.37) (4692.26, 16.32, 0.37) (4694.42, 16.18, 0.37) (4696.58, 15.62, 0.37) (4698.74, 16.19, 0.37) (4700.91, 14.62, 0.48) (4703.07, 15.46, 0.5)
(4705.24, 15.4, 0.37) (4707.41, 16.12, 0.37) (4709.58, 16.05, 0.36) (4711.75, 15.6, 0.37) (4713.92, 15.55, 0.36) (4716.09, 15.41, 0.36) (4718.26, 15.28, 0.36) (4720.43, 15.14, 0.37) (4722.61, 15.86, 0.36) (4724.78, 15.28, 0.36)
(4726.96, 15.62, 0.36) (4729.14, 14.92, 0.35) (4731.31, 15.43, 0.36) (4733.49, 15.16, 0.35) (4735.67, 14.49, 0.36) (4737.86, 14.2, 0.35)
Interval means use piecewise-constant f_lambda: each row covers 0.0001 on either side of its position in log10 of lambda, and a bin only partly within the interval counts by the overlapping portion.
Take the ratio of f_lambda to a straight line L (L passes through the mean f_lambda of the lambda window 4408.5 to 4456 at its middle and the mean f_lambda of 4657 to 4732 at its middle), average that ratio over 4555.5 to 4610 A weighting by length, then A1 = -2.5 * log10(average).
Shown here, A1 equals 0.22 mag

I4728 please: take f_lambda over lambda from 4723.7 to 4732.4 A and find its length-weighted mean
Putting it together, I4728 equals 15.3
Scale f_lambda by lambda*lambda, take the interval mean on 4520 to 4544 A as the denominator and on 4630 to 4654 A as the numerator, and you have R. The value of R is 1.03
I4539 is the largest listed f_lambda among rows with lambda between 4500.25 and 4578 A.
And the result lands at 17.69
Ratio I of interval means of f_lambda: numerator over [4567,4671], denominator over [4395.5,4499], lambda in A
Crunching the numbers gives 0.75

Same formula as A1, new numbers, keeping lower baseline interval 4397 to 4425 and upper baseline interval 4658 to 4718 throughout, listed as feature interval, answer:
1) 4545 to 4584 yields 0.201 mag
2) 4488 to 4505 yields 0.210 mag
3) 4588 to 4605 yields 0.180 mag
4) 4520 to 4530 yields 0.230 mag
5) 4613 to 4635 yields 0.117 mag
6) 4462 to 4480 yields 0.180 mag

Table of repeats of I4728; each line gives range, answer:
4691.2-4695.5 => 16.3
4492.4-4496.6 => 17.1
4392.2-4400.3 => 20.2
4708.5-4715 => 15.7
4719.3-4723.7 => 15.5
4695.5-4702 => 15.5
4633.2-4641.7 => 16.4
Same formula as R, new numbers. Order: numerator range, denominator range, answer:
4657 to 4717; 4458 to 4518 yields 0.98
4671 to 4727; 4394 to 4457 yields 0.77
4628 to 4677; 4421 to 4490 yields 0.84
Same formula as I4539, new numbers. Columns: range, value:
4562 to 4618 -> 16.31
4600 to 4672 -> 16.91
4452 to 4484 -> 20.41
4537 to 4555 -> 17.45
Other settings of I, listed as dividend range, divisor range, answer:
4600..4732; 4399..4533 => 0.79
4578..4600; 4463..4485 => 0.85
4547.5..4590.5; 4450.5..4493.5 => 0.86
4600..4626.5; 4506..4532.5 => 0.93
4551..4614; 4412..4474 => 0.70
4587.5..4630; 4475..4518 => 0.89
